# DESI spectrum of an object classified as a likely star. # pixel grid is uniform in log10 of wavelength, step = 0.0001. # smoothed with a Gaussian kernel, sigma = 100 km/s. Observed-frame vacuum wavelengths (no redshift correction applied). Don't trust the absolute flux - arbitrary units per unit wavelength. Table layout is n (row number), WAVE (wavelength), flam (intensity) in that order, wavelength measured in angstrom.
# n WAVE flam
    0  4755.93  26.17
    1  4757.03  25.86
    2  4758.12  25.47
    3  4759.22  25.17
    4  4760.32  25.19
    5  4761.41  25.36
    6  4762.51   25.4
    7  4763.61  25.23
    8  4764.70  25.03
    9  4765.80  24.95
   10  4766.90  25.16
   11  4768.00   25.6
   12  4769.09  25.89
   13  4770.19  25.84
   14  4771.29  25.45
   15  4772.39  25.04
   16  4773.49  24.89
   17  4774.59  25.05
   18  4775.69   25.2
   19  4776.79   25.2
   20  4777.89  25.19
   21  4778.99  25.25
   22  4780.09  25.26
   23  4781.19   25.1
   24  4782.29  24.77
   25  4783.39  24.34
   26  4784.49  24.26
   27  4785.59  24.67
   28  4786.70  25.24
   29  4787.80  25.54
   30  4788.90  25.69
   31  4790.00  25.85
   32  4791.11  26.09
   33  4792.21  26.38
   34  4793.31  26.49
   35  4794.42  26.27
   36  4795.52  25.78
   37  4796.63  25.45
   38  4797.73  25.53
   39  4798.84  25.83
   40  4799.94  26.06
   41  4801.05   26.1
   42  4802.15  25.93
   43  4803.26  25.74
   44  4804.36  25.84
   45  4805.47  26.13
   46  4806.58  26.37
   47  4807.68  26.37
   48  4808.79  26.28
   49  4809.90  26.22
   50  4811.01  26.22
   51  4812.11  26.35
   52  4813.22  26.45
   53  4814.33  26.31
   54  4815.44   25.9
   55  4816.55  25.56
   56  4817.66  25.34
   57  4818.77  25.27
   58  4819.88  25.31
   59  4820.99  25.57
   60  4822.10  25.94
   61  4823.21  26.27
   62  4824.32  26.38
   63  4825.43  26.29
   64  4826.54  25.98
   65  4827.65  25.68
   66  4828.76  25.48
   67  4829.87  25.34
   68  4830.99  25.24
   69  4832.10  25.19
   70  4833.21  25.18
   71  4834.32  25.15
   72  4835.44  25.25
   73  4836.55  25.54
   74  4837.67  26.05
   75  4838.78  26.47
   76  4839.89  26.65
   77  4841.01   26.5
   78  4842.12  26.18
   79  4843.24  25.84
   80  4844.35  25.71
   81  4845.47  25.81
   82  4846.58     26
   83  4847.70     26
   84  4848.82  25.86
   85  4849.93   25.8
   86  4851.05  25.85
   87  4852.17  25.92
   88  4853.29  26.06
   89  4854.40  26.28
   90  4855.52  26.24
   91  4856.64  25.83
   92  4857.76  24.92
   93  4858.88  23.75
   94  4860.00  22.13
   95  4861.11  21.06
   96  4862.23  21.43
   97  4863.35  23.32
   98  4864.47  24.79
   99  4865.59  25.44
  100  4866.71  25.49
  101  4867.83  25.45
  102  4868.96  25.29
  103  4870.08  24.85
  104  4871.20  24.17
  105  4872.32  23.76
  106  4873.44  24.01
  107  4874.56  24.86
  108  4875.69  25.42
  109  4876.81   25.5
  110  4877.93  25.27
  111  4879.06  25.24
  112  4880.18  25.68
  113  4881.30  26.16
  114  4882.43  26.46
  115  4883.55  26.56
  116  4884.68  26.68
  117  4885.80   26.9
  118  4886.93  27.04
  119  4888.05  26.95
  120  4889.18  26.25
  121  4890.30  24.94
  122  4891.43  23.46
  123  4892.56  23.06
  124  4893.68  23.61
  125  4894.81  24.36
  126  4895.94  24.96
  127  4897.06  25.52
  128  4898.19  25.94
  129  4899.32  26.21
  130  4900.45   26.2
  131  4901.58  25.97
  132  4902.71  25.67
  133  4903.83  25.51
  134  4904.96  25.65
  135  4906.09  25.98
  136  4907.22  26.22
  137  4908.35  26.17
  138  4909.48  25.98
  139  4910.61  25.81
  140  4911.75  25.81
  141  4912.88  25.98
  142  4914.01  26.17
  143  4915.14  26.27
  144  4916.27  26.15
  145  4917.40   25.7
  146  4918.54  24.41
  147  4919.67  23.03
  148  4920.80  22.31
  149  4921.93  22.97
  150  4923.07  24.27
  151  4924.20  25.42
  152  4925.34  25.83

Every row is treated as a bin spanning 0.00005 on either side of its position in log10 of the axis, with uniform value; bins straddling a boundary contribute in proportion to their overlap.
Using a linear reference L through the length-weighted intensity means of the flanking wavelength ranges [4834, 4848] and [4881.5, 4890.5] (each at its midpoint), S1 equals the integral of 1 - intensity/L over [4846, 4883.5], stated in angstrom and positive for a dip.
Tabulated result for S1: 1.8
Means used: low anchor 25.9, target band 25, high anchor 26.5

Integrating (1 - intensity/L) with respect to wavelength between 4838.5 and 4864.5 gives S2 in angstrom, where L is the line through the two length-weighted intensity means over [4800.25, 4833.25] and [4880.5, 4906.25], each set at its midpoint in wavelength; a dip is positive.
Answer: 0.6 angstrom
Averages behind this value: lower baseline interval 25.9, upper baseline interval 25.7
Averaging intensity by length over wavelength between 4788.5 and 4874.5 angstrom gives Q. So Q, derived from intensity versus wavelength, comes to 25.5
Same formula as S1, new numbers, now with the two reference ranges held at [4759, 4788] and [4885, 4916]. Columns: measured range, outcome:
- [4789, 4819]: -0.87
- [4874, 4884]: -0.04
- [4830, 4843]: -0.18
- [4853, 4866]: 0.65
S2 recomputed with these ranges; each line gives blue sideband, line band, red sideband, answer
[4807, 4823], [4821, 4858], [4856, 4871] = -1.2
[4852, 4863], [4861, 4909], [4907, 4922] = -0.9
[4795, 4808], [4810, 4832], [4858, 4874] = -0.4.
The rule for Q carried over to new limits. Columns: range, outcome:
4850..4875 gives 24.6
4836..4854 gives 26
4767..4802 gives 25.5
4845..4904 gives 25.2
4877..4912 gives 25.7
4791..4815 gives 26.1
